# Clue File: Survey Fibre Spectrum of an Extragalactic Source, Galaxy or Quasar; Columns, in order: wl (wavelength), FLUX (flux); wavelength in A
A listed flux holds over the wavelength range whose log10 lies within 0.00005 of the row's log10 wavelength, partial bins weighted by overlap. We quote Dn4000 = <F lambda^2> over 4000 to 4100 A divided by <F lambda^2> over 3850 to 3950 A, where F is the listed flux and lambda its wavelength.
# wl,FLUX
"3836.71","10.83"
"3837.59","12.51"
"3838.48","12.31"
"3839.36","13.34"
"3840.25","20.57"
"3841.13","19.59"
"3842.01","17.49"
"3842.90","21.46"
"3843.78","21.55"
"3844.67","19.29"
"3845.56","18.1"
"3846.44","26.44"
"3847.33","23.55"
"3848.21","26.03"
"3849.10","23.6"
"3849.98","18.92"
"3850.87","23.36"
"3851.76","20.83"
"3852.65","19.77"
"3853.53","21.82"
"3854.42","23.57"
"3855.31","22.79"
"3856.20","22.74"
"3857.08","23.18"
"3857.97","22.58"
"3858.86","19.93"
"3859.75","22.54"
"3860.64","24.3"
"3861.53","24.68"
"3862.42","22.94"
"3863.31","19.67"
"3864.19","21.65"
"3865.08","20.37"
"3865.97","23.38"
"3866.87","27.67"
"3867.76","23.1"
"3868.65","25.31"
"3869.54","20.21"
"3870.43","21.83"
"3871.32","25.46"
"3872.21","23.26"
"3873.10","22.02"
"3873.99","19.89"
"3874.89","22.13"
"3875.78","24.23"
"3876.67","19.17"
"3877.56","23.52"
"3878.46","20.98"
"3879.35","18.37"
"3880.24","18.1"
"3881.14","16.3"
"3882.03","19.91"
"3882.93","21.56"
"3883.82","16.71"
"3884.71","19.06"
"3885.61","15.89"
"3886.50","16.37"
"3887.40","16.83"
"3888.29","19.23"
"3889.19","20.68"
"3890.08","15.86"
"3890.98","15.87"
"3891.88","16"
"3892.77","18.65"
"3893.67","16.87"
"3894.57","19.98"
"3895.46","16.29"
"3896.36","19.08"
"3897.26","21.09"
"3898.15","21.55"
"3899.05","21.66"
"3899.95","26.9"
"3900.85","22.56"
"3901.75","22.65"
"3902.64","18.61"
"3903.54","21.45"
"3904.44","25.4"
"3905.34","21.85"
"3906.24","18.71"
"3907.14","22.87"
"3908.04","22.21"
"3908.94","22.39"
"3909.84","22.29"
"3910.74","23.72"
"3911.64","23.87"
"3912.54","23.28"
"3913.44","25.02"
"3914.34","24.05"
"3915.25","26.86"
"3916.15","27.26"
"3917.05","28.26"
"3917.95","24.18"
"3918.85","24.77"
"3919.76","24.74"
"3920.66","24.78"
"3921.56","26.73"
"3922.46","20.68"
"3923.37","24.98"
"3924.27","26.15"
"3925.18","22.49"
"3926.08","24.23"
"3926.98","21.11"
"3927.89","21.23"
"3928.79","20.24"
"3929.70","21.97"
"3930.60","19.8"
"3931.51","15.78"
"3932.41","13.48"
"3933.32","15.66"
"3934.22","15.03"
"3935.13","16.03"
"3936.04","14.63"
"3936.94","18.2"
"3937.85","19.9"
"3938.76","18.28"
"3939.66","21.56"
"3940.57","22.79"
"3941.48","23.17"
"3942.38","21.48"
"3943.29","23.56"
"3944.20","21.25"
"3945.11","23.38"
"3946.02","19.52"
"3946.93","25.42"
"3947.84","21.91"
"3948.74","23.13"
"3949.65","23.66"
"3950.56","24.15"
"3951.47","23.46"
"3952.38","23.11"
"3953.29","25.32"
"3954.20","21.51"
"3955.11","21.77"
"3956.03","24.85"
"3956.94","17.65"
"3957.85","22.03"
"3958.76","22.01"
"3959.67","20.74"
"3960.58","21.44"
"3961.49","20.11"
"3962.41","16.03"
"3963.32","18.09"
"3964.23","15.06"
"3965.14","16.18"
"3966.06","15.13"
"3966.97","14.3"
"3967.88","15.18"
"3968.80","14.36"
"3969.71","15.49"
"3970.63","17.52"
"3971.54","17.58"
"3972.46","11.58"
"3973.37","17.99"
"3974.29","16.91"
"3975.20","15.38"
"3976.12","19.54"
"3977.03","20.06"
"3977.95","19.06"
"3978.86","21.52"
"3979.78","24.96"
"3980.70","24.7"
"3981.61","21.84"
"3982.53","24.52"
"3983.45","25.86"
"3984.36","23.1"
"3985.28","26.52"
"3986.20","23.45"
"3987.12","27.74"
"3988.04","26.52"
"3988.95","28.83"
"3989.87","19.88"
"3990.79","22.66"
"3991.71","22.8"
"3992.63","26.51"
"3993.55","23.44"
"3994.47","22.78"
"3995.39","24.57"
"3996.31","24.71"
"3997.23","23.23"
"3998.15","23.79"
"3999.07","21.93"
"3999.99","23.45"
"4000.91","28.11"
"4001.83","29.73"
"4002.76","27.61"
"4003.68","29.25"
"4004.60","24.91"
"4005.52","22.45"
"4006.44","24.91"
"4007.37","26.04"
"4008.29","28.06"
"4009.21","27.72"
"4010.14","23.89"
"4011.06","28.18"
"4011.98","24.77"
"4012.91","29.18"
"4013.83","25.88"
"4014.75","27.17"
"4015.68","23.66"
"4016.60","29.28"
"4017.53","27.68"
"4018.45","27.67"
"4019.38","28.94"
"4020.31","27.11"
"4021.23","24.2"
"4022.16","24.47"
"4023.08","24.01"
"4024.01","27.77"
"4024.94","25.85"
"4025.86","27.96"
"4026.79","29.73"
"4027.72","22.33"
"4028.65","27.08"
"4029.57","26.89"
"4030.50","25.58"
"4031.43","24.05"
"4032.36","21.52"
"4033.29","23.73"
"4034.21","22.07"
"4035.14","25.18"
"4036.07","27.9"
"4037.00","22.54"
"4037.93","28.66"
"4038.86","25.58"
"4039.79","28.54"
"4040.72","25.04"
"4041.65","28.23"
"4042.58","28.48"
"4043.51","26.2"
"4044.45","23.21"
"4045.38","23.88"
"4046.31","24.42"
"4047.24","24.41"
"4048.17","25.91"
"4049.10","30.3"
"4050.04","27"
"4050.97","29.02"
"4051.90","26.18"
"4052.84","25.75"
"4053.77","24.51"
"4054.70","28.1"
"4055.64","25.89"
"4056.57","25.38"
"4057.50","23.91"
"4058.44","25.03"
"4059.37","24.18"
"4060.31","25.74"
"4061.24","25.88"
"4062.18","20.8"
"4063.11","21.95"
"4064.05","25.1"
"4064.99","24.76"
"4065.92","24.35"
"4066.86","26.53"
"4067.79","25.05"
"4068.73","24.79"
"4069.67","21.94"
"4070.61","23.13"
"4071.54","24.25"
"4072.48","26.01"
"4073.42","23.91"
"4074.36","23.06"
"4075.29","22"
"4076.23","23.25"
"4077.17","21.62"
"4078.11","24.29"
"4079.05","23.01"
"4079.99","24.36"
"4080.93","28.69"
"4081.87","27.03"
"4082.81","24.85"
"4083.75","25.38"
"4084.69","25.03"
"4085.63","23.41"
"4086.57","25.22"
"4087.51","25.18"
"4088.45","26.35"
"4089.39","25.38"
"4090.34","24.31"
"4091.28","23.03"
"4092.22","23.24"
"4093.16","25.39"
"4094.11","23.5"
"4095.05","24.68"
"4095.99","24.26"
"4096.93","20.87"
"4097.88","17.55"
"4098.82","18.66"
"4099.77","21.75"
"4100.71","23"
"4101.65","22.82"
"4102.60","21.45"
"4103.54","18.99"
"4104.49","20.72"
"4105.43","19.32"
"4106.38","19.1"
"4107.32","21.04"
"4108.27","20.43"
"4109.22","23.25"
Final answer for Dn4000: 1.27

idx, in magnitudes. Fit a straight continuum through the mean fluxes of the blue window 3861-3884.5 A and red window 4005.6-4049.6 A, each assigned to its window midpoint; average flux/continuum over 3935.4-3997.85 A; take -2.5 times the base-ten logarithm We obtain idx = 0.15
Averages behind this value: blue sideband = 21.6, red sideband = 26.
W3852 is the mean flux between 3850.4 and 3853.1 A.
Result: 21.3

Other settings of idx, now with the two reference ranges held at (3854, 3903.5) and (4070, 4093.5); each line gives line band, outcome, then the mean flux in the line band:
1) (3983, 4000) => -0.07 mag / 24.3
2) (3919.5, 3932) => -0.04 mag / 22.4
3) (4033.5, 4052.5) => -0.10 mag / 26.1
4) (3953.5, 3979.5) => 0.22 mag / 18.3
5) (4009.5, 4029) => -0.14 mag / 26.5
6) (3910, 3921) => -0.16 mag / 25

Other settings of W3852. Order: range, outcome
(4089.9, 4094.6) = 23.9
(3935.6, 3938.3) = 17.6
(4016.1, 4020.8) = 28.1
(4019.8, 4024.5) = 25.5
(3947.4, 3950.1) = 23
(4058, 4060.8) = 25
